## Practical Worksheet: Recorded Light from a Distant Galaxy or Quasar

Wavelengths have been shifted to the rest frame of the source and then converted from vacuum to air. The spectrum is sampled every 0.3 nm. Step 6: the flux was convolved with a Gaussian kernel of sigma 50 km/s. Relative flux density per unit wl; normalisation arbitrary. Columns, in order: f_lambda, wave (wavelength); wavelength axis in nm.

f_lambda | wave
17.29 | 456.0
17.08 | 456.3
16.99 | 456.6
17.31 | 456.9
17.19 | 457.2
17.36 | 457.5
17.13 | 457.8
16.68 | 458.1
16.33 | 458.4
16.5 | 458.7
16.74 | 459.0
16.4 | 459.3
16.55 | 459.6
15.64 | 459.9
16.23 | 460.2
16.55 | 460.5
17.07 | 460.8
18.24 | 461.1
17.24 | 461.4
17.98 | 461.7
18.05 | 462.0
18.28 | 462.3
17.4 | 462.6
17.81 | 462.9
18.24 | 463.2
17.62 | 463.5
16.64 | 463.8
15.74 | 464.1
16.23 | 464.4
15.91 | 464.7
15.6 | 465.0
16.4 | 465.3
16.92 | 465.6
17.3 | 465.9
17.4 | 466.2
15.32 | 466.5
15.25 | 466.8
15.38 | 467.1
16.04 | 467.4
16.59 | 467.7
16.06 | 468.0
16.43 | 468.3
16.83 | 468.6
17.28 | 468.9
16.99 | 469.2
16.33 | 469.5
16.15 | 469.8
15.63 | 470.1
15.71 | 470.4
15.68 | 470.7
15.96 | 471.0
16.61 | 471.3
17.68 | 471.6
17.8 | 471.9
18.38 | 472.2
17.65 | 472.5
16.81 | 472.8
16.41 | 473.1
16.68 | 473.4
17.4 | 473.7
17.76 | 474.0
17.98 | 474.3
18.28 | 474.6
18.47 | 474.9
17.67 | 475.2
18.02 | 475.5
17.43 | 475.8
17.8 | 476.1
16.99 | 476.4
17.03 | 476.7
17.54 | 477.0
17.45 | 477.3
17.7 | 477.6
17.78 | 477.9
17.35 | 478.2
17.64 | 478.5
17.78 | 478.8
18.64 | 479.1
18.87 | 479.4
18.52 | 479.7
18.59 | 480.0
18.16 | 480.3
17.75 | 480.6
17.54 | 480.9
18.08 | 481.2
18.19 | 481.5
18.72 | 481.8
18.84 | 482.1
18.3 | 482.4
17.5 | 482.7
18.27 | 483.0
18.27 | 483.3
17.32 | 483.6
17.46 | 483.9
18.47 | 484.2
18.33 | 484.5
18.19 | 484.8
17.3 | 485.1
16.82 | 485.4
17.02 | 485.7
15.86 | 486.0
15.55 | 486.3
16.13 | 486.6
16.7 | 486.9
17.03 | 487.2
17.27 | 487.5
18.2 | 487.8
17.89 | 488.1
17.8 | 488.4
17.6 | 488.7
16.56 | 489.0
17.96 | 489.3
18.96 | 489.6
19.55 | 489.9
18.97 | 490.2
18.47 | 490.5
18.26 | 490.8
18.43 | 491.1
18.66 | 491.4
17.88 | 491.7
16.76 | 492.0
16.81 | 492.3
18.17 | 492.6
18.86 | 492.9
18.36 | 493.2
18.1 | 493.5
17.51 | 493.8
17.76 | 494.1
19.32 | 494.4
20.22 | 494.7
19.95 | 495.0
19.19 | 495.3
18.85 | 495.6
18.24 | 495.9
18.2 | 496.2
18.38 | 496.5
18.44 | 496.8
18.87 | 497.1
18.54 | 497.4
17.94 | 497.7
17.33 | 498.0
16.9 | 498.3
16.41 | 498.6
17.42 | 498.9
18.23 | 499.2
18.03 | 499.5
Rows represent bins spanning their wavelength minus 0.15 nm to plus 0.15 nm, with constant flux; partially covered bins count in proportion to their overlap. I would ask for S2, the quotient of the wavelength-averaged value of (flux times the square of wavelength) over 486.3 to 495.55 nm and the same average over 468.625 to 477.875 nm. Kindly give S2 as 1.1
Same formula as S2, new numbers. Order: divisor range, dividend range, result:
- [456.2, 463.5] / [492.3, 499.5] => 1.24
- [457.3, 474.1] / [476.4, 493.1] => 1.15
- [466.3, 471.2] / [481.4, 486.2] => 1.17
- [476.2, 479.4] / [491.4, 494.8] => 1.10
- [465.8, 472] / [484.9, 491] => 1.16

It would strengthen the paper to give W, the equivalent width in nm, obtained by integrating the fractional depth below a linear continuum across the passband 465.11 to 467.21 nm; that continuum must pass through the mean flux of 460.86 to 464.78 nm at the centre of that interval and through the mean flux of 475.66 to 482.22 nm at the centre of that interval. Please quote 0.14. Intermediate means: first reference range 17.4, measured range 16.3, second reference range 17.9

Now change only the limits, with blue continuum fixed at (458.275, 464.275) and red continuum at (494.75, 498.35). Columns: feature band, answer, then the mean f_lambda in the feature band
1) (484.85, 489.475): 0.26 nm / 17.1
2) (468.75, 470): 0.05 nm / 16.6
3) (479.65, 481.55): -0.03 nm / 18.1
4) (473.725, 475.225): -0.04 nm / 18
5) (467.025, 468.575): 0.10 nm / 16.2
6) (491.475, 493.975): 0.07 nm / 17.8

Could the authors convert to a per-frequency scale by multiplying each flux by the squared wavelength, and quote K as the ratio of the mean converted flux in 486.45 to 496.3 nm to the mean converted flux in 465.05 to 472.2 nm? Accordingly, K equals 1.21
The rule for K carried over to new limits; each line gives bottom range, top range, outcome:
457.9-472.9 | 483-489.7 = 1.14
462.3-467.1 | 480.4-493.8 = 1.17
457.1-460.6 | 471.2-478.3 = 1.13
